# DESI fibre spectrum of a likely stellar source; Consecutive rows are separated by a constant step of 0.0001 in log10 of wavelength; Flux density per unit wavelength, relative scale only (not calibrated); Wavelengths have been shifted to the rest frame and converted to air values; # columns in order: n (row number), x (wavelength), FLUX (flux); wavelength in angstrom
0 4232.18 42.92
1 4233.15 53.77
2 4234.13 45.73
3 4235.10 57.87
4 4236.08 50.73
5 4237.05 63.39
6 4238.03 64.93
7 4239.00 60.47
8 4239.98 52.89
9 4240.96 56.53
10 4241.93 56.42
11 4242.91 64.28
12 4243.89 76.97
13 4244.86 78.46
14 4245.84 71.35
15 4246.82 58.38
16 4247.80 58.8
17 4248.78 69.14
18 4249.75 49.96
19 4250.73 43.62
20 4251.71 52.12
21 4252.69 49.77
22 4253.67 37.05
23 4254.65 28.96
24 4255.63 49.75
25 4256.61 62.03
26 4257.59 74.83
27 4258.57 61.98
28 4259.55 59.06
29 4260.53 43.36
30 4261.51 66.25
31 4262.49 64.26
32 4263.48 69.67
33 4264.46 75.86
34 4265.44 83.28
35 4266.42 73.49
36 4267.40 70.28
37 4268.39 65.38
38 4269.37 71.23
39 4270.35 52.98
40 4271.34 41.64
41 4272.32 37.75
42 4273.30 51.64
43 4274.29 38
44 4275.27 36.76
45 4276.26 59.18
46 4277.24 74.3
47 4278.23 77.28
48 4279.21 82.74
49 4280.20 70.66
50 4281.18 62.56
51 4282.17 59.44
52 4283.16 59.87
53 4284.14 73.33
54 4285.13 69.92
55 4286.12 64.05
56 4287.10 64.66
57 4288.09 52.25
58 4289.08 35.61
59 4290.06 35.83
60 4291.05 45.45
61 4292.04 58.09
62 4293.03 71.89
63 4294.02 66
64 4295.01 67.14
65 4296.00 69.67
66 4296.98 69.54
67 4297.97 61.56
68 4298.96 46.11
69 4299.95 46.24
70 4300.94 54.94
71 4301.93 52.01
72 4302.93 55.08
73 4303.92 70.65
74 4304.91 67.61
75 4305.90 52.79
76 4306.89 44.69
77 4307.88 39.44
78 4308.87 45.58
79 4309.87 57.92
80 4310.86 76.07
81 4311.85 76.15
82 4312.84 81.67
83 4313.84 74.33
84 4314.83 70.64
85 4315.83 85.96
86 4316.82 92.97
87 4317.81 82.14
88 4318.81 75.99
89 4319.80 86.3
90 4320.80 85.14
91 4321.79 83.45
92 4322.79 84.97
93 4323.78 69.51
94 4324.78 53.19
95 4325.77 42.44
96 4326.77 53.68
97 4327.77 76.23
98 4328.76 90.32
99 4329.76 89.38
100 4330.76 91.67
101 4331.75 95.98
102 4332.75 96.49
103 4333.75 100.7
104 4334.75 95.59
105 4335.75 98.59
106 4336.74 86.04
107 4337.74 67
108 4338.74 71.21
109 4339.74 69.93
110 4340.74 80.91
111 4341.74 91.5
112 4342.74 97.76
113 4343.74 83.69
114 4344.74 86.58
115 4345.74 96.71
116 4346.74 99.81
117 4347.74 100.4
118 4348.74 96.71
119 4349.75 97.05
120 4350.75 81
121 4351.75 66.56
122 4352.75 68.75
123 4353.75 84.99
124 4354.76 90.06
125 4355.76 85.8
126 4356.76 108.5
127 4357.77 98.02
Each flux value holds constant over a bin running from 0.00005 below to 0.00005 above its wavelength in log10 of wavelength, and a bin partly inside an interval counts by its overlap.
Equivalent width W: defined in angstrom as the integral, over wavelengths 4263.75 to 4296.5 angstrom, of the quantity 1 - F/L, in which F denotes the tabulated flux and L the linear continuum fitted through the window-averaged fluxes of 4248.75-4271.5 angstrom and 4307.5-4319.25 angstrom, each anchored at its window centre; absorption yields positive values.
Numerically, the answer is 1.3 angstrom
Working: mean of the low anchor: 59.1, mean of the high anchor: 71.8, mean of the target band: 61.2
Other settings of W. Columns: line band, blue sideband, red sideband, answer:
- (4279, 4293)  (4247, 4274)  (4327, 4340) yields 1.7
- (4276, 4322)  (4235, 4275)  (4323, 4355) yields 4.3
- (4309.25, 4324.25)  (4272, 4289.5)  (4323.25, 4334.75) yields -0.9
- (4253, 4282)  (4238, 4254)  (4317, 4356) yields 2.2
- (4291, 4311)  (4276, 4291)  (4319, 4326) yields 2.7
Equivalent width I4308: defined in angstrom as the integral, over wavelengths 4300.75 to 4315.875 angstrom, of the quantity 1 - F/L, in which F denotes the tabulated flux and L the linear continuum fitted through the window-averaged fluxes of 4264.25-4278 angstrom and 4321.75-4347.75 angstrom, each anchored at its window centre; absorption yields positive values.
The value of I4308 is 2.29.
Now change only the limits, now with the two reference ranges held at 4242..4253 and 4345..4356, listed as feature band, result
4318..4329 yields 1.1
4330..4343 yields -0.5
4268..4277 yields 2.2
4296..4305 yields 2.0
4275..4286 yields 0.5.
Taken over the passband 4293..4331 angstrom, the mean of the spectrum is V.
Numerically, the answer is 68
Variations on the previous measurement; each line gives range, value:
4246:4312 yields 58.7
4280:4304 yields 59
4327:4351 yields 88.9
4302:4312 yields 57.7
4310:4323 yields 80.5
